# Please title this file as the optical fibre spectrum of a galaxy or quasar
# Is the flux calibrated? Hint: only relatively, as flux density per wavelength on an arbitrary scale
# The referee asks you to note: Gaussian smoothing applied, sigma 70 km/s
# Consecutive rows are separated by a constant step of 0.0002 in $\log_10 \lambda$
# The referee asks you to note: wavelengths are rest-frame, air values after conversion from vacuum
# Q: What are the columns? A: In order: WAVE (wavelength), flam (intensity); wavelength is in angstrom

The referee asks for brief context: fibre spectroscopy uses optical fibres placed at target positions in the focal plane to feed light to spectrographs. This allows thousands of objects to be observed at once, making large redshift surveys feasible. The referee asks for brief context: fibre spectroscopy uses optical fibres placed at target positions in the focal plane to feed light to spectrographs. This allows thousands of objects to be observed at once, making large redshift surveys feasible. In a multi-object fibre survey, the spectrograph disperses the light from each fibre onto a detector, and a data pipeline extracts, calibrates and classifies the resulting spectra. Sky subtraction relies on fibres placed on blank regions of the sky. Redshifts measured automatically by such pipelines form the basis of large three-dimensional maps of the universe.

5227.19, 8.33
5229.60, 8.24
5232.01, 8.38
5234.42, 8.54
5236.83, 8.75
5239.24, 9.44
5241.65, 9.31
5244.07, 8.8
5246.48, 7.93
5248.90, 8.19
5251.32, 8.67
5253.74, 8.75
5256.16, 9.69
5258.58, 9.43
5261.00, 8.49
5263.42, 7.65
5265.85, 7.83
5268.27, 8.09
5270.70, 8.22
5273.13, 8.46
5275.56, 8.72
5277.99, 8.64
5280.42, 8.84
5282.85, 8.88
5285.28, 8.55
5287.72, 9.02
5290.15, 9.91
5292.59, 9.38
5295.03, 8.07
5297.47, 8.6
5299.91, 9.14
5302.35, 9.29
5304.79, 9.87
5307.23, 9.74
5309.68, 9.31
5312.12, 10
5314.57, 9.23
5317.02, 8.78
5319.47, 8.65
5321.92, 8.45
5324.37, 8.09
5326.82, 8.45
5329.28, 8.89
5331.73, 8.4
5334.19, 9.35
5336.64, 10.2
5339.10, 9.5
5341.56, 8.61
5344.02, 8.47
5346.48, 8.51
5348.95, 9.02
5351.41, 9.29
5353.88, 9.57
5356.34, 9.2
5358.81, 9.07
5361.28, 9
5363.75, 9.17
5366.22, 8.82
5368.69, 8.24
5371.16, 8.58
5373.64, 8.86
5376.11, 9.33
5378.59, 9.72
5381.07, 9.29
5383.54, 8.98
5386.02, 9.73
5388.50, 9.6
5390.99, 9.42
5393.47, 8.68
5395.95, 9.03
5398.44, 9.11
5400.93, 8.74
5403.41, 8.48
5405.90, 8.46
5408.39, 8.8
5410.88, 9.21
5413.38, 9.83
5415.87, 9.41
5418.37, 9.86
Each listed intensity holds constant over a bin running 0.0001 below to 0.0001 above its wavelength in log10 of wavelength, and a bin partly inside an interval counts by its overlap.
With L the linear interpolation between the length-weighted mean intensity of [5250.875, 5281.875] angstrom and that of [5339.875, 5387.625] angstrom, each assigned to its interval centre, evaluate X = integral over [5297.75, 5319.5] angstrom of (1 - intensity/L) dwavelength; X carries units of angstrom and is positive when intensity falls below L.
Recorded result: -1.4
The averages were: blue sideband 8.58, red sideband 9.03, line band 9.34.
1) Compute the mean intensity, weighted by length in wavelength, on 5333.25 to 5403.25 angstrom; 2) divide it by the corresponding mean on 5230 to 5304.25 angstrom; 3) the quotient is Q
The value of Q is 1.04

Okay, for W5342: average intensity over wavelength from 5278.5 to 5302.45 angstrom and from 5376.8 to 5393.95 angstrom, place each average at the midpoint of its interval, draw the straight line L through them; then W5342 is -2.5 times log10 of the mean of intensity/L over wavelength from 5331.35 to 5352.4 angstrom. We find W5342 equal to 0.01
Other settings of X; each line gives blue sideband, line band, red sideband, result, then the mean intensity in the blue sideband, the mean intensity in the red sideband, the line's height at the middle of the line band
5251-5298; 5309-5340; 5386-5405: -0.60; 8.7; 9.05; 8.84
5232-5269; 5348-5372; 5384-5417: -0.05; 8.64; 9.11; 8.98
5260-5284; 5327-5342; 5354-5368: -0.47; 8.38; 9.06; 8.86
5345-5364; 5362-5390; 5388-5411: -0.35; 9.09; 8.92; 9.01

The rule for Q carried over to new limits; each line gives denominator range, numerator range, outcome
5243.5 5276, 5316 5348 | 1.04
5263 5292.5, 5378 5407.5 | 1.05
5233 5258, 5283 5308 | 1.04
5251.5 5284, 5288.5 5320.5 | 1.07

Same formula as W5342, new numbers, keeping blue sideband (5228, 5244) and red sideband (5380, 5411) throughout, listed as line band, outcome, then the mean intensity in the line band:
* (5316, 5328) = 0.05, 8.48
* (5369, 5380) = -0.01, 9.05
